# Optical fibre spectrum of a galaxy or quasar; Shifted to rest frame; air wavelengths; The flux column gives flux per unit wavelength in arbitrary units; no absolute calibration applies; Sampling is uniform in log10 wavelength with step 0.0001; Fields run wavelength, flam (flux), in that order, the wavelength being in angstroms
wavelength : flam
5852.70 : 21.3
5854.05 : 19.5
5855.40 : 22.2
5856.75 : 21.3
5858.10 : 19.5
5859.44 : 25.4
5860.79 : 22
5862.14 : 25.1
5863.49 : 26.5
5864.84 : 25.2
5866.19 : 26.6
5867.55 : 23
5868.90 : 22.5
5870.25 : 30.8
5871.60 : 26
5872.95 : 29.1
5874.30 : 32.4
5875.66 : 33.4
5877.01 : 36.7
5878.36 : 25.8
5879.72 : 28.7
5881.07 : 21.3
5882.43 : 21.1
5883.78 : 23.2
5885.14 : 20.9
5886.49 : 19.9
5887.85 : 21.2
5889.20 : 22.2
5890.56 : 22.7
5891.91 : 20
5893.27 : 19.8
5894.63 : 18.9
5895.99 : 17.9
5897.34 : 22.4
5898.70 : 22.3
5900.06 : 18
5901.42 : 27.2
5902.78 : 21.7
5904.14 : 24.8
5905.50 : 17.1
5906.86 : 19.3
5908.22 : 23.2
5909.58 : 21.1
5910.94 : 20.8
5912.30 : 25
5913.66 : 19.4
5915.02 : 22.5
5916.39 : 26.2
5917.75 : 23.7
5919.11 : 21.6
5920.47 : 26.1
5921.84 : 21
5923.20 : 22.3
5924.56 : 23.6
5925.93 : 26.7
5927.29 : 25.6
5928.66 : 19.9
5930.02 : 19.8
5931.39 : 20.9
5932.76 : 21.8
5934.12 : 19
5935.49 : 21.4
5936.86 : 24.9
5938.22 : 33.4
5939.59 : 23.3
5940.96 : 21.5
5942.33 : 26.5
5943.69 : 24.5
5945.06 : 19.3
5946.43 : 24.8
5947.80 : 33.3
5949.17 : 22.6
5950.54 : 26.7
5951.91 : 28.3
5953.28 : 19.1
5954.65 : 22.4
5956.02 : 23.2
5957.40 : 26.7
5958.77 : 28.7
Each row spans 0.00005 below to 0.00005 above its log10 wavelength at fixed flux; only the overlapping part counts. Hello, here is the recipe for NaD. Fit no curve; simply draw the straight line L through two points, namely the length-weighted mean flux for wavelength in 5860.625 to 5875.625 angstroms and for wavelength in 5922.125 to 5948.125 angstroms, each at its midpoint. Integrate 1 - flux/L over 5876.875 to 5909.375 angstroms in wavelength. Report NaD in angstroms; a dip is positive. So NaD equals 4.5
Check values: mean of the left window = 26.7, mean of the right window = 23.6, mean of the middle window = 22.1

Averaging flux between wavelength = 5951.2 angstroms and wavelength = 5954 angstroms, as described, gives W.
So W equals 23.7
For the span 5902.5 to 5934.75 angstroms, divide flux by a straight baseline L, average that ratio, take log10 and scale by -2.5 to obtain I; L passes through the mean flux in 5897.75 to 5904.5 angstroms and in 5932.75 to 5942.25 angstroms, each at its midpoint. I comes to 0.05 mag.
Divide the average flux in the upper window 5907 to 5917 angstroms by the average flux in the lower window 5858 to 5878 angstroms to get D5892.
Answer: 0.82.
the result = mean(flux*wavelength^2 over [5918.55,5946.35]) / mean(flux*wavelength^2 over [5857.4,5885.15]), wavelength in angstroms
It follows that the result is 0.91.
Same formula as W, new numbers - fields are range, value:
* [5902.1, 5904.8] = 23.2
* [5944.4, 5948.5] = 25.8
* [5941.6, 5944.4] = 25.4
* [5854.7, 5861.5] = 22.1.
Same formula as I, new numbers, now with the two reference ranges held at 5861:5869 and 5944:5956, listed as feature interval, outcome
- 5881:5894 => 0.166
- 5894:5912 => 0.163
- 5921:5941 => 0.068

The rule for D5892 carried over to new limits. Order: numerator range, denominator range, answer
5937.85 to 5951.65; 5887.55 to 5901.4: 1.22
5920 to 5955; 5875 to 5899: 1.02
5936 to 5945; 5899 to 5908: 1.17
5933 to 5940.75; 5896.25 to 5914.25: 1.11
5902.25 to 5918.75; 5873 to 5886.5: 0.82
